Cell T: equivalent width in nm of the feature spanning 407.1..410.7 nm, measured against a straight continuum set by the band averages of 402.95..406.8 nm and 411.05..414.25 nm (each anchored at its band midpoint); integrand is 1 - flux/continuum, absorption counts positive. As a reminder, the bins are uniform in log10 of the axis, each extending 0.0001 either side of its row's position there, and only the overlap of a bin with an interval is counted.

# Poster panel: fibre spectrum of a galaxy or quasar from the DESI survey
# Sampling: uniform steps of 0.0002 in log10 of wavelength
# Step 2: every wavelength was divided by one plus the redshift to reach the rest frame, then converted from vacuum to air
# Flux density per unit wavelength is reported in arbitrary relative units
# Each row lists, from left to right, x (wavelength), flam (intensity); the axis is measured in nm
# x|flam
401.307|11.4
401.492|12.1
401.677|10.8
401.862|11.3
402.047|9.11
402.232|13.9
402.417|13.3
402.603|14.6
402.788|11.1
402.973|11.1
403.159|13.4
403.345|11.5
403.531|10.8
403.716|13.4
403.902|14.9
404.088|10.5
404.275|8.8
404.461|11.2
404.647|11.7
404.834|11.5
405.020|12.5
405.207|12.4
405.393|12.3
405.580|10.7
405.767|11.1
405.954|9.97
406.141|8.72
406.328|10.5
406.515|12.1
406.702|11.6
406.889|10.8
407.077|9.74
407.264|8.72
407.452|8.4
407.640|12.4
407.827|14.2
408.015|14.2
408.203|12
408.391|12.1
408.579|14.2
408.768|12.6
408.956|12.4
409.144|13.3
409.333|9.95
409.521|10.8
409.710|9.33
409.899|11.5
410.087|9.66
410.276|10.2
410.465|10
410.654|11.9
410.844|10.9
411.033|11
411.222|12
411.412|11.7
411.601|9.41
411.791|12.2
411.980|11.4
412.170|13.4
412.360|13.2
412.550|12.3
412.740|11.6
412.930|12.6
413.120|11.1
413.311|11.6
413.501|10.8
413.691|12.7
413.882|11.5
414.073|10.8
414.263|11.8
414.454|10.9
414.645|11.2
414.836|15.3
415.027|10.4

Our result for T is 0.06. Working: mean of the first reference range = 11.5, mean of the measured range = 11.4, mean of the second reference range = 11.8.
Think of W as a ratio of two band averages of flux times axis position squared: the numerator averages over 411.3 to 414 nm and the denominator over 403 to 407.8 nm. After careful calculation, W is 1.09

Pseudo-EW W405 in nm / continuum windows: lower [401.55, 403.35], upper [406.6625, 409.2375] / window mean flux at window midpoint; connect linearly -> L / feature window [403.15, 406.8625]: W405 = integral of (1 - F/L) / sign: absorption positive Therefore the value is 0.17 nm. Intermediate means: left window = 12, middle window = 11.4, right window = 11.9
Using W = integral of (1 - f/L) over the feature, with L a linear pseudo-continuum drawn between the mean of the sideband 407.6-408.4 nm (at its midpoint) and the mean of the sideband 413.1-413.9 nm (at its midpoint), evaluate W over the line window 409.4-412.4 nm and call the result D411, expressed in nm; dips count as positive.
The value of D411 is 0.29 nm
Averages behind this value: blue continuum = 13.1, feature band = 11.1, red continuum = 11.6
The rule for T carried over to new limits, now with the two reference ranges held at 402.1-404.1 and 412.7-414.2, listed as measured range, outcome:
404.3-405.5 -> 0.067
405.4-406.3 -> 0.145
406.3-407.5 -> 0.188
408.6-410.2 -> 0.091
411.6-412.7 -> -0.044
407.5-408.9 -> -0.094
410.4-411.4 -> 0.051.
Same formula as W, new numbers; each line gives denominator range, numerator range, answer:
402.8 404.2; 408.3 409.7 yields 1.02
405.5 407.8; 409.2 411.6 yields 1.04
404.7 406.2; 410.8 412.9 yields 1.08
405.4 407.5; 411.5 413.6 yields 1.18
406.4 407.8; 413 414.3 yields 1.11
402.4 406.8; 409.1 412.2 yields 0.98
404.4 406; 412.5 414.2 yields 1.05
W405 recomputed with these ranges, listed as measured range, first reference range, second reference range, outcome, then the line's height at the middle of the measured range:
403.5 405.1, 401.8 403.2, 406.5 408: 0.01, 11.8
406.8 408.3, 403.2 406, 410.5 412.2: 0.03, 11.5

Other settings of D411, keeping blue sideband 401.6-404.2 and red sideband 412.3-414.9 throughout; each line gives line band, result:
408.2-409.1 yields -0.06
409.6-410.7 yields 0.15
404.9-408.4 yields 0.22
